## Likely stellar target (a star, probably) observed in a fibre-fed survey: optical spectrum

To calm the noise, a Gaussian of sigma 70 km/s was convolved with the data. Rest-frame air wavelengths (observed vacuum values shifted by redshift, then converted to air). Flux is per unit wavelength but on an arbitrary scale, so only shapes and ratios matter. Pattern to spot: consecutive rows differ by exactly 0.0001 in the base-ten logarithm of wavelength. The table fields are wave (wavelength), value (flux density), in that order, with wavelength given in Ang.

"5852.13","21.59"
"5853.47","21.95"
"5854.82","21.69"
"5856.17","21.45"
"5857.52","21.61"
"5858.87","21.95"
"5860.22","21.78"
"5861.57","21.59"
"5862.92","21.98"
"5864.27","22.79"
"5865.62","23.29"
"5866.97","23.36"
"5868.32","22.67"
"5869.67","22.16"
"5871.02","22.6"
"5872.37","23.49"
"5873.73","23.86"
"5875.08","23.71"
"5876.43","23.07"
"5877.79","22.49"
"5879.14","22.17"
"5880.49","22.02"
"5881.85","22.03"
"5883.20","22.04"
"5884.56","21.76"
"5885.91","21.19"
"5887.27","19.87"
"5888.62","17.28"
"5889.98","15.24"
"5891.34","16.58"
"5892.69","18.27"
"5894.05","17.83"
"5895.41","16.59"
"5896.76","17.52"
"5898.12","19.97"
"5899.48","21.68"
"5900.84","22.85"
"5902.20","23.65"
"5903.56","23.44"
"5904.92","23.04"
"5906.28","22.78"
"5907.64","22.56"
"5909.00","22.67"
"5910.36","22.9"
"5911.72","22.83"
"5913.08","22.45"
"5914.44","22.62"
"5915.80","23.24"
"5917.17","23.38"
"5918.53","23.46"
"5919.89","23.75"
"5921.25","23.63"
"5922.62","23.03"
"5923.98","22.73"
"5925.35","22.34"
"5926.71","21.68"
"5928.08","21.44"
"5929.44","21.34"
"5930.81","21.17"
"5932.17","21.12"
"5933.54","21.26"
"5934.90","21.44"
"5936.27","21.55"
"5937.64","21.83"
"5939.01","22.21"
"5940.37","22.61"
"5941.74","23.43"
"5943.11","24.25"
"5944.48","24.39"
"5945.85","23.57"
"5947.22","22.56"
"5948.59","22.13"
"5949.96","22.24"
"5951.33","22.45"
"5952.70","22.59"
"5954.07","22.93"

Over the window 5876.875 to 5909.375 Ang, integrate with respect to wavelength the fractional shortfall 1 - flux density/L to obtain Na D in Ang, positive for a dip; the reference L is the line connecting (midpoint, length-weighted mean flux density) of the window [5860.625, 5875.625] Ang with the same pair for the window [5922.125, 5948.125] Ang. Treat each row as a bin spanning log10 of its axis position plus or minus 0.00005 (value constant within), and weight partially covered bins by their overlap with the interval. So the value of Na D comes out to 2.9 Ang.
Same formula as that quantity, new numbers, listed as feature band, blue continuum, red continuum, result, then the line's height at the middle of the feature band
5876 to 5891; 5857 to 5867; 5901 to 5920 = 1.25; 22.6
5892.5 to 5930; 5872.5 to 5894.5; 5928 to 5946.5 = -0.78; 21.5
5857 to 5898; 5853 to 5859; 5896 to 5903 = 0.65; 21.4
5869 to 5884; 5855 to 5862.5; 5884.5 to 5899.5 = -2.09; 19.9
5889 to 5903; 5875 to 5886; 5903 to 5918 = 2.22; 22.6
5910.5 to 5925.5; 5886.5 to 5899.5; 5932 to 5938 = -2.29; 20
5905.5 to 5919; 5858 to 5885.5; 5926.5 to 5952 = -0.31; 22.4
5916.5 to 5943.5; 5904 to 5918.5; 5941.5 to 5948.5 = 1.01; 23.2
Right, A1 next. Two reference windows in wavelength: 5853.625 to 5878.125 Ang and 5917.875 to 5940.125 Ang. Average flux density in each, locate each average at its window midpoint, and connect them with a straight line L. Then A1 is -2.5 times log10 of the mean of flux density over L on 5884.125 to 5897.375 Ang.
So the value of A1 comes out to 0.23 mag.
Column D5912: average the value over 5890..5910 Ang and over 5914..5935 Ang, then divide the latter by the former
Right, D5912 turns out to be 1.09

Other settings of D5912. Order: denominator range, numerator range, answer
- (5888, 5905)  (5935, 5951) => 1.17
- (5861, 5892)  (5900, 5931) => 1.05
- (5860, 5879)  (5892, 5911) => 0.93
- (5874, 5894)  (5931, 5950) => 1.09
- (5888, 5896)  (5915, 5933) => 1.33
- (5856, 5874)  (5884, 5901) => 0.84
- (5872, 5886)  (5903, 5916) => 1.01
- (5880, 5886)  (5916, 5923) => 1.07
